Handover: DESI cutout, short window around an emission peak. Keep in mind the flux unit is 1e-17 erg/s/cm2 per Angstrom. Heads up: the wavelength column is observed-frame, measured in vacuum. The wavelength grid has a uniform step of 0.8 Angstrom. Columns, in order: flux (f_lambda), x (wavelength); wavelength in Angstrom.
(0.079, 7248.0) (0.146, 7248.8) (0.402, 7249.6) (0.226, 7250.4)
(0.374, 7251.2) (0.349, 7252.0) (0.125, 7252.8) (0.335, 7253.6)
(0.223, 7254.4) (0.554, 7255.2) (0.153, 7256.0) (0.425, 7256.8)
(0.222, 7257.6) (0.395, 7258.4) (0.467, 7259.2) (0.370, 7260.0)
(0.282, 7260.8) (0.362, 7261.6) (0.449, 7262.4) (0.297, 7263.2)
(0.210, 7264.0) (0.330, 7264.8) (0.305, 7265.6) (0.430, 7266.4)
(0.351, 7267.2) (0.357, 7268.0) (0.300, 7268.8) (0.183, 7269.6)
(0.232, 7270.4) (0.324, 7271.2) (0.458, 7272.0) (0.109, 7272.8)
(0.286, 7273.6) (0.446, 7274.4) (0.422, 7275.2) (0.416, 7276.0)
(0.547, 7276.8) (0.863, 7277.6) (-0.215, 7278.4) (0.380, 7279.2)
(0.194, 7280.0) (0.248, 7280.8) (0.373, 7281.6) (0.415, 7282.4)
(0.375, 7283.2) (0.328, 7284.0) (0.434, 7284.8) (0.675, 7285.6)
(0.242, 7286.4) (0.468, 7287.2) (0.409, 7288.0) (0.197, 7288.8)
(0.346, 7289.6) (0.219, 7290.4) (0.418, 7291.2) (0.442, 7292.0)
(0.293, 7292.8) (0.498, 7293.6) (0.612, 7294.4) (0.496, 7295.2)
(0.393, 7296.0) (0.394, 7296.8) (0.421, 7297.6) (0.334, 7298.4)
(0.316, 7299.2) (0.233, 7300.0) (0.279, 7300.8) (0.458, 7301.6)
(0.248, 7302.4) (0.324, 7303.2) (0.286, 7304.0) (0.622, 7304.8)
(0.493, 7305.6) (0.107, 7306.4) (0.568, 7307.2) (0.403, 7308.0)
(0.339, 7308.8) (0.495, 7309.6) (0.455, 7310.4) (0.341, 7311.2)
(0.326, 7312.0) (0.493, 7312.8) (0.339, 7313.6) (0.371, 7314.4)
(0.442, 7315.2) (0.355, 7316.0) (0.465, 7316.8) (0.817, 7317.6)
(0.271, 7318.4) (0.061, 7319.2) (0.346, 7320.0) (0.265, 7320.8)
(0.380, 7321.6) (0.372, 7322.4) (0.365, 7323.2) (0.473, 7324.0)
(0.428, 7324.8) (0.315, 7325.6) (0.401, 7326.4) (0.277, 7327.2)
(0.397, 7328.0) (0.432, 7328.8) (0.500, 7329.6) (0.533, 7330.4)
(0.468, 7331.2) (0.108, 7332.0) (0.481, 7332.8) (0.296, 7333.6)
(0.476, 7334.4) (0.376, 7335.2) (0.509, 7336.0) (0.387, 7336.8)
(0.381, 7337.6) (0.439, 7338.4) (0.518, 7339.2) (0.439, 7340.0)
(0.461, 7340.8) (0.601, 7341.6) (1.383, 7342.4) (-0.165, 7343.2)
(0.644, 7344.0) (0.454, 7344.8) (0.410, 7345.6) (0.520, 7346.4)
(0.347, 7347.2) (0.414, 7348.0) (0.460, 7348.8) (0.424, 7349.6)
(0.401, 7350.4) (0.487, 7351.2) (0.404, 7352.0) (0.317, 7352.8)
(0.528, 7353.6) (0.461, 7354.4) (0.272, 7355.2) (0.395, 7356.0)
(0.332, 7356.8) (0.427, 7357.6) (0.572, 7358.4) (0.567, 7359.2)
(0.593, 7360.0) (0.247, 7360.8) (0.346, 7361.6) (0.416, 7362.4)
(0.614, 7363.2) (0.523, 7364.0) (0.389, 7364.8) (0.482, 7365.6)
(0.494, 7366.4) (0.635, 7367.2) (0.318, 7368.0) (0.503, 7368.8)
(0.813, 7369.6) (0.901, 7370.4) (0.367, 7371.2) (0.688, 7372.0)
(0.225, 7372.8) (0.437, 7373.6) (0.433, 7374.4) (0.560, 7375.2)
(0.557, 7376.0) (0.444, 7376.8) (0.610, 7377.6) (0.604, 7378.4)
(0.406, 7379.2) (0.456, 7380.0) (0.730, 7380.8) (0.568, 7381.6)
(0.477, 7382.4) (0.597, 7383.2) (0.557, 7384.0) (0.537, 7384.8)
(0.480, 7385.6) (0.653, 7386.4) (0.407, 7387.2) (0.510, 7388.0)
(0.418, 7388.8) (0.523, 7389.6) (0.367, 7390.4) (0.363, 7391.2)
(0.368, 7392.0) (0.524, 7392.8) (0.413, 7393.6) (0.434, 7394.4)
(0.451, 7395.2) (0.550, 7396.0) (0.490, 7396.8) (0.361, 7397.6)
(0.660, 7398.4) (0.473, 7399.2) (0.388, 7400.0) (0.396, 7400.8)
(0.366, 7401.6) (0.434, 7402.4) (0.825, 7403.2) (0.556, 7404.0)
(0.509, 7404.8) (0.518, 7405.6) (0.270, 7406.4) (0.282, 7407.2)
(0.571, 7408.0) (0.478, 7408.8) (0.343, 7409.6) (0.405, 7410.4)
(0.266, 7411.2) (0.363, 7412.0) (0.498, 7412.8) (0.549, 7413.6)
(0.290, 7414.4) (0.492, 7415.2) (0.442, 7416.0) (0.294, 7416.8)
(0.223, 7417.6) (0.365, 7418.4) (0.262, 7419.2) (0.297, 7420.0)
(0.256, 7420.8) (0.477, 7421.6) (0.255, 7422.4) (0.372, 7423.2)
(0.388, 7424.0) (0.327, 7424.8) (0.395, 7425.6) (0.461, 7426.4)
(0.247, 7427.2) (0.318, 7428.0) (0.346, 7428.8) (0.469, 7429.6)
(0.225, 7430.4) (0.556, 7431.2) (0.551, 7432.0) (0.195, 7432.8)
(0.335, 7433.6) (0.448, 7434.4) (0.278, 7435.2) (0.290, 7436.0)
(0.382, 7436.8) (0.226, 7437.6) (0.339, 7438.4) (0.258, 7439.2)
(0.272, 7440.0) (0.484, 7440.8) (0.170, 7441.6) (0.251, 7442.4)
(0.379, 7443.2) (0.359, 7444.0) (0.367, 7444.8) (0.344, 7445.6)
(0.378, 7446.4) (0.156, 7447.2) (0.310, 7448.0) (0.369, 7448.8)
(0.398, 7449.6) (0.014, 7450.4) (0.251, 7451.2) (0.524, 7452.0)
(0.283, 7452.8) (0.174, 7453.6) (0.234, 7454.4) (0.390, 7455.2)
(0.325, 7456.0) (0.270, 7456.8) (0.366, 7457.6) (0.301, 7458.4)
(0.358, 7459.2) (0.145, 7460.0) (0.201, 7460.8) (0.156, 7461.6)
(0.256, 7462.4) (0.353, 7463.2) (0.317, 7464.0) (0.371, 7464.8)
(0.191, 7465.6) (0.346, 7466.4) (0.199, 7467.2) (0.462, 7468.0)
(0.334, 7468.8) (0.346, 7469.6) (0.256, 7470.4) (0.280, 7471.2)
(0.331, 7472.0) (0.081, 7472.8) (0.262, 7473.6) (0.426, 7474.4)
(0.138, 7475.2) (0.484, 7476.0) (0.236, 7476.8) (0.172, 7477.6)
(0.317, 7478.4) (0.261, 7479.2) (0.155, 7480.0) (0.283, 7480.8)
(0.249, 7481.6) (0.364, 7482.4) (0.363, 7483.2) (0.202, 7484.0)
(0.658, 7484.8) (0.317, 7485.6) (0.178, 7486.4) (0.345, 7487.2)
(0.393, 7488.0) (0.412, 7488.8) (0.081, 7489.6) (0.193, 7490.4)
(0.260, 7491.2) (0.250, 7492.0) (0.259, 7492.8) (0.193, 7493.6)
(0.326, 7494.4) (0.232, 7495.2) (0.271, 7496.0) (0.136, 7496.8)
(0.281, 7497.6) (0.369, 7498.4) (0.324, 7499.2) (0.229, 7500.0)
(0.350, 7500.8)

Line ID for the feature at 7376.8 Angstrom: C III]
